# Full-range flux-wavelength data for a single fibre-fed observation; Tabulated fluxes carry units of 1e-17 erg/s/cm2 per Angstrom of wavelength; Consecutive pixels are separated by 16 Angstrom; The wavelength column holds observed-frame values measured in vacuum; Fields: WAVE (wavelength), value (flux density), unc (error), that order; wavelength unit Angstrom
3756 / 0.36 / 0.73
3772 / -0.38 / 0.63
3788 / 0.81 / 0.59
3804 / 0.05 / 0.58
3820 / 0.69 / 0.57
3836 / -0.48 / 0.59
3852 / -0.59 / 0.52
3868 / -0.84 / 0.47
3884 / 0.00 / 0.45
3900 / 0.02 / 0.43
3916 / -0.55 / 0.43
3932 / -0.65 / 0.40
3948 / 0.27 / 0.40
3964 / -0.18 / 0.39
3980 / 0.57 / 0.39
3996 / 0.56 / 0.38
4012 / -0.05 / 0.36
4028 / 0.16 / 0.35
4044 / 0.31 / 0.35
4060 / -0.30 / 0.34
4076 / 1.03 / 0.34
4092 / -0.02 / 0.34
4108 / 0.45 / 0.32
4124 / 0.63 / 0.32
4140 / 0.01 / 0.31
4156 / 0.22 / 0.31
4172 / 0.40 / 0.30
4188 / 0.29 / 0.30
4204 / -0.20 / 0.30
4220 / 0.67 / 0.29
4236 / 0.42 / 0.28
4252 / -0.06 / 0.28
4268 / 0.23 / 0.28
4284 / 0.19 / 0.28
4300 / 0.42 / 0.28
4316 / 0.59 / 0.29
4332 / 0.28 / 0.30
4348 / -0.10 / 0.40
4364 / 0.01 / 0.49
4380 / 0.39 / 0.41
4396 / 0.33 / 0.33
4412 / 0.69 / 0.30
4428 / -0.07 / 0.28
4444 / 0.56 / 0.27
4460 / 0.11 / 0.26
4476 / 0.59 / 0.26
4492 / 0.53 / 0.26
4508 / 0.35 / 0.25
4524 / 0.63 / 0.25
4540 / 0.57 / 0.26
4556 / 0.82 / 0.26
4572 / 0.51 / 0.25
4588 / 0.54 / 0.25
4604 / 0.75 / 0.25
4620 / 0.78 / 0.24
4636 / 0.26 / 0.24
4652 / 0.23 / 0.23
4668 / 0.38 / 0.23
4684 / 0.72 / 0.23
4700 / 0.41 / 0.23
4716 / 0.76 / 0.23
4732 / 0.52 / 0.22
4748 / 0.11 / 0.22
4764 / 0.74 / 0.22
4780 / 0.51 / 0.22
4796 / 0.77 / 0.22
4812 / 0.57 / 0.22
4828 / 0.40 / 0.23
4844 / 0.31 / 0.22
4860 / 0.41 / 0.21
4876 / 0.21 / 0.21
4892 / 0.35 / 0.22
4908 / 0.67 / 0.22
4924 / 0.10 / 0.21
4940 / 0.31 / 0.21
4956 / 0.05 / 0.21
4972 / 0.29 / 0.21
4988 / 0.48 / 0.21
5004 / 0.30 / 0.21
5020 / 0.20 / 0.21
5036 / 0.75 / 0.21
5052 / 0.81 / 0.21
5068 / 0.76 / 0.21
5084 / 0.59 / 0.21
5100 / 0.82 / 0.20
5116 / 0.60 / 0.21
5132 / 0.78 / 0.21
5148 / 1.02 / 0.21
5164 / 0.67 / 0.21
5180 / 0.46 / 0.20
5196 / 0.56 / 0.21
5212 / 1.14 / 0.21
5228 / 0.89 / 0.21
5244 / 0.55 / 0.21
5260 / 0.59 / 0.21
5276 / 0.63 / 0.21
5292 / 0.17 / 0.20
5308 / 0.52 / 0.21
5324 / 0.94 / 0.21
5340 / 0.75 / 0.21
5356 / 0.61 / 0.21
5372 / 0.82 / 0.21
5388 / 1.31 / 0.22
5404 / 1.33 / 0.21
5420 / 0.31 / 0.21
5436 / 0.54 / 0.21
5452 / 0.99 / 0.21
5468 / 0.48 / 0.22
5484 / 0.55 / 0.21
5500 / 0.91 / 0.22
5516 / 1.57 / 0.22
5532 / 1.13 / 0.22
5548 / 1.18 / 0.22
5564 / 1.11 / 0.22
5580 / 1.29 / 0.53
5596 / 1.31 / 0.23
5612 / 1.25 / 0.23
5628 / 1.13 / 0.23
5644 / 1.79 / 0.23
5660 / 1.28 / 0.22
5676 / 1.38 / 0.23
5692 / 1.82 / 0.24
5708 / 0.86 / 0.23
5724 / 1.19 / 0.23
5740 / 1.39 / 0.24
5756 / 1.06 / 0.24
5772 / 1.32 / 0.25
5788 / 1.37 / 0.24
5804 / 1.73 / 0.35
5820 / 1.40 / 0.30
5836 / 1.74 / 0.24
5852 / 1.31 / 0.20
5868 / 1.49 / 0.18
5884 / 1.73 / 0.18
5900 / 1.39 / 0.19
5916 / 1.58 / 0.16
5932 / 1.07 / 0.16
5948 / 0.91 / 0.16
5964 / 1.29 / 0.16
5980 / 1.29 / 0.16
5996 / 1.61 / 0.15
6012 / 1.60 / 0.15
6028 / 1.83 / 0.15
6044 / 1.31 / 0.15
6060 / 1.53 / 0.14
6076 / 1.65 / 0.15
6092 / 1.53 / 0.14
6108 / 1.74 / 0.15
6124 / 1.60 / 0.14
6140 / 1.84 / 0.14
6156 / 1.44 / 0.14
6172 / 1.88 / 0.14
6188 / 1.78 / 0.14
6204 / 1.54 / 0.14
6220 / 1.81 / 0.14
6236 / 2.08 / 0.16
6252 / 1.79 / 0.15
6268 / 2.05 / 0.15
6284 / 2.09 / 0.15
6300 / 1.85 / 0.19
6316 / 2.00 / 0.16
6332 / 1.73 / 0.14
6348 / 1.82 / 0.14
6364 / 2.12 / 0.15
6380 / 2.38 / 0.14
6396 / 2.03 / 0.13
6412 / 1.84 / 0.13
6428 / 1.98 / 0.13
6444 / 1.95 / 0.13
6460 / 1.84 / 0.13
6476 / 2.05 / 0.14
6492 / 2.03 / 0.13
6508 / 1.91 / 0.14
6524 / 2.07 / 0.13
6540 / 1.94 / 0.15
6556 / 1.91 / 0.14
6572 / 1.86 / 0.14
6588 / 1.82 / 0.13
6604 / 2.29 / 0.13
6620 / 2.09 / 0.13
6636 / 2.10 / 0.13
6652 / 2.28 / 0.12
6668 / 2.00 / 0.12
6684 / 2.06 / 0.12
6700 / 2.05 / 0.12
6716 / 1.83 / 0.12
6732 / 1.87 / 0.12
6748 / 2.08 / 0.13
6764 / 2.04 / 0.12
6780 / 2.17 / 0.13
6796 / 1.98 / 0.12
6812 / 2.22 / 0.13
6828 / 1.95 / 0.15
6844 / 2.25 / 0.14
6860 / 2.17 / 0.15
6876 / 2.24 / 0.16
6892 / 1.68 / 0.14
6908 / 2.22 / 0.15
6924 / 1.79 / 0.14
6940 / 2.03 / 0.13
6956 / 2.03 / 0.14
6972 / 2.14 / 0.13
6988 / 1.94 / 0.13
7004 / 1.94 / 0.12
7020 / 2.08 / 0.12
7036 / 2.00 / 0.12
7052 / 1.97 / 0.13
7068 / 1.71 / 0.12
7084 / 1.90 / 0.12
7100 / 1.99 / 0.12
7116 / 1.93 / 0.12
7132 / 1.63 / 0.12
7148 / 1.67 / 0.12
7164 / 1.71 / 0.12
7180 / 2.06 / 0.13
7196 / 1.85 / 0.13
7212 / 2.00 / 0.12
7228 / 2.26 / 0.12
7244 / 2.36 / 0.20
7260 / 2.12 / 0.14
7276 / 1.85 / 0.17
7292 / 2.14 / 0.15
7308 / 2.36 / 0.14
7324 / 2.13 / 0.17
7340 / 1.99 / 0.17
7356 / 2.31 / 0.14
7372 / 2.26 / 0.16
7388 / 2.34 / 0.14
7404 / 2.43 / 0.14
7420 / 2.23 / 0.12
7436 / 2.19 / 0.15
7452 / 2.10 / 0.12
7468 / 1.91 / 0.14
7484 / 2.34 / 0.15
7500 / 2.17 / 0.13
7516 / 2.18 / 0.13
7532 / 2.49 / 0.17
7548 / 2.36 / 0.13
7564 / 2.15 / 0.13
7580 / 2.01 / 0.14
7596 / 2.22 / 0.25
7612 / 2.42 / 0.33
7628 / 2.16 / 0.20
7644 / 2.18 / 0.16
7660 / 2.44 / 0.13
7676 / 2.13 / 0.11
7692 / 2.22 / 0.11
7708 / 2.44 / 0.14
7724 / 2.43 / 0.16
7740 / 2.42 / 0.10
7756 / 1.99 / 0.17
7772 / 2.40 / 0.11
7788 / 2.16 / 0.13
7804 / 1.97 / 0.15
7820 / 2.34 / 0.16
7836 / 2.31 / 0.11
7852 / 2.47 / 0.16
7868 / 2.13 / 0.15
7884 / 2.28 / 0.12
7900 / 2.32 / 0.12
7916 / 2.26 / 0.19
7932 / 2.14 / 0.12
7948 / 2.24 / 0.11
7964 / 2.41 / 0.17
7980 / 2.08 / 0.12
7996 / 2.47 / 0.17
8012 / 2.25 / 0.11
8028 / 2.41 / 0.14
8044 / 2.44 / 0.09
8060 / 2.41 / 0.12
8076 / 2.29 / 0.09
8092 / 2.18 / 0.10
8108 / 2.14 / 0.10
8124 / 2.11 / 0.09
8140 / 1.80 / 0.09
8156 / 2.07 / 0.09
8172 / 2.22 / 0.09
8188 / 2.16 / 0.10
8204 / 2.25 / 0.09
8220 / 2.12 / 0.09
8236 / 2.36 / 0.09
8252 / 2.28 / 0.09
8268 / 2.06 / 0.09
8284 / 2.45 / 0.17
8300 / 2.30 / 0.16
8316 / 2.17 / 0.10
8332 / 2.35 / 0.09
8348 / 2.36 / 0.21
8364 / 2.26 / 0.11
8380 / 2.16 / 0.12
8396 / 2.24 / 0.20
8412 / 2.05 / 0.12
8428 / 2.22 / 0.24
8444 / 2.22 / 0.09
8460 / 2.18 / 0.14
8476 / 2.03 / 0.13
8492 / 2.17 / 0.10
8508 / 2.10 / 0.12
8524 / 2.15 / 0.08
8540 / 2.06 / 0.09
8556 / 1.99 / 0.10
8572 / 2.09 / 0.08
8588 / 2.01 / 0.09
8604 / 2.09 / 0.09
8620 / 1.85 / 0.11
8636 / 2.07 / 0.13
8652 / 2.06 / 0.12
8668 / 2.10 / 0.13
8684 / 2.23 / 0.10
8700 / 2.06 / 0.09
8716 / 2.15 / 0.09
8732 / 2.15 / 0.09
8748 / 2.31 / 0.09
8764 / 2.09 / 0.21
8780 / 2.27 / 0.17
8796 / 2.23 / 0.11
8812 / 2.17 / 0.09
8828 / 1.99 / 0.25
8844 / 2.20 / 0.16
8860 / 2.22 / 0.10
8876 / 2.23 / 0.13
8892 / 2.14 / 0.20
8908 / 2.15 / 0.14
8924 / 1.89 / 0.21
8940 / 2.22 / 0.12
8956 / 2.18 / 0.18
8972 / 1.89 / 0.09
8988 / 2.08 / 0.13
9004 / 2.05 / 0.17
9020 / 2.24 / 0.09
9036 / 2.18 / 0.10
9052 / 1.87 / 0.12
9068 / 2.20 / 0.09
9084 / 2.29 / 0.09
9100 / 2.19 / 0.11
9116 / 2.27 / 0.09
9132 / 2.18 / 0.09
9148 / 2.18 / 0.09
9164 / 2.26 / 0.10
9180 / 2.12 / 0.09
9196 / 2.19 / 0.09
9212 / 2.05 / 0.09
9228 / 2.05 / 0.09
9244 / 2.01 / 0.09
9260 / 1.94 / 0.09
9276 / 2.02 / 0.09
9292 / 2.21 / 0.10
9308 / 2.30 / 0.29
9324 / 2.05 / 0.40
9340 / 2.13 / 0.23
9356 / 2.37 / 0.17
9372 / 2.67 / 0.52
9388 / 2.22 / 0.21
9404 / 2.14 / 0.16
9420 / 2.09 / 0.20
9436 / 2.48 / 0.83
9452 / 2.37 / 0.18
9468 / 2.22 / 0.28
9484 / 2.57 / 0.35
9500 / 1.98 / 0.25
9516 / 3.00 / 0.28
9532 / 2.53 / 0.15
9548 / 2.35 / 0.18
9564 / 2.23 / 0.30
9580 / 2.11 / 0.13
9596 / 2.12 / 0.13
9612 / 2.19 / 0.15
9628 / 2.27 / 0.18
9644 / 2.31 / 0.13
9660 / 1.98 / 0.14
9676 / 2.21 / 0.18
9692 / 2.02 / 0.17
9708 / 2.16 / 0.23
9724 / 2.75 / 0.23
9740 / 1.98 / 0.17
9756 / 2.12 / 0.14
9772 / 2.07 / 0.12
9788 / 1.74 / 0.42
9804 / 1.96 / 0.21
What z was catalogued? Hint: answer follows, 0.38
